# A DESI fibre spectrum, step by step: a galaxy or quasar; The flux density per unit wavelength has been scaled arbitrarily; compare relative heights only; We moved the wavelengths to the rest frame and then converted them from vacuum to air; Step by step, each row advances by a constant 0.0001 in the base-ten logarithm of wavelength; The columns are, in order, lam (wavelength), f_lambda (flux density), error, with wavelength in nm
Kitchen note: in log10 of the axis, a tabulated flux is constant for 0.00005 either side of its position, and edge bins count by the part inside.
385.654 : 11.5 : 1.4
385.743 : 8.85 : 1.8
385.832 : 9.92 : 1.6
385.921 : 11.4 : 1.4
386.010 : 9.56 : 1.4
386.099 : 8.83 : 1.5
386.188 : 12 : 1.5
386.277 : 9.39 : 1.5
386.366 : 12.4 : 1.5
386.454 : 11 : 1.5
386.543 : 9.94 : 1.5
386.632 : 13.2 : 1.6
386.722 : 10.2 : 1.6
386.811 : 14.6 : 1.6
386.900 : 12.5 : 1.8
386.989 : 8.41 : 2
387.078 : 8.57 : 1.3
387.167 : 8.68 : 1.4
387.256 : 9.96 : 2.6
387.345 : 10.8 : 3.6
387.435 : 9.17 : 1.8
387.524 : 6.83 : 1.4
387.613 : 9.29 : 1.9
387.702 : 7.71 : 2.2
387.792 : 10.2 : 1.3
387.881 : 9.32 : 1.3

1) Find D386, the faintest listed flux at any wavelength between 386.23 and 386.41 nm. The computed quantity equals 9.39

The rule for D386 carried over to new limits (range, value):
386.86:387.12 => 8.41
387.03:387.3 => 8.57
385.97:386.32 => 8.83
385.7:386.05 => 8.85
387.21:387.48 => 9.17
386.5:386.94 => 9.94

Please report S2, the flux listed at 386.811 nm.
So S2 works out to 14.6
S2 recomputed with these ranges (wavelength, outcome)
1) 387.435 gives 9.17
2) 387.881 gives 9.32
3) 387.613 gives 9.29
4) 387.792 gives 10.2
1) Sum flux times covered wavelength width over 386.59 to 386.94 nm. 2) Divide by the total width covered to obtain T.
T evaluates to 12.6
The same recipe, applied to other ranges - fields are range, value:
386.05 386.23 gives 10.4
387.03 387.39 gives 9.5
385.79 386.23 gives 10.3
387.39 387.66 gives 8.43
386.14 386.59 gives 11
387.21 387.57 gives 9.19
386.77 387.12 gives 11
